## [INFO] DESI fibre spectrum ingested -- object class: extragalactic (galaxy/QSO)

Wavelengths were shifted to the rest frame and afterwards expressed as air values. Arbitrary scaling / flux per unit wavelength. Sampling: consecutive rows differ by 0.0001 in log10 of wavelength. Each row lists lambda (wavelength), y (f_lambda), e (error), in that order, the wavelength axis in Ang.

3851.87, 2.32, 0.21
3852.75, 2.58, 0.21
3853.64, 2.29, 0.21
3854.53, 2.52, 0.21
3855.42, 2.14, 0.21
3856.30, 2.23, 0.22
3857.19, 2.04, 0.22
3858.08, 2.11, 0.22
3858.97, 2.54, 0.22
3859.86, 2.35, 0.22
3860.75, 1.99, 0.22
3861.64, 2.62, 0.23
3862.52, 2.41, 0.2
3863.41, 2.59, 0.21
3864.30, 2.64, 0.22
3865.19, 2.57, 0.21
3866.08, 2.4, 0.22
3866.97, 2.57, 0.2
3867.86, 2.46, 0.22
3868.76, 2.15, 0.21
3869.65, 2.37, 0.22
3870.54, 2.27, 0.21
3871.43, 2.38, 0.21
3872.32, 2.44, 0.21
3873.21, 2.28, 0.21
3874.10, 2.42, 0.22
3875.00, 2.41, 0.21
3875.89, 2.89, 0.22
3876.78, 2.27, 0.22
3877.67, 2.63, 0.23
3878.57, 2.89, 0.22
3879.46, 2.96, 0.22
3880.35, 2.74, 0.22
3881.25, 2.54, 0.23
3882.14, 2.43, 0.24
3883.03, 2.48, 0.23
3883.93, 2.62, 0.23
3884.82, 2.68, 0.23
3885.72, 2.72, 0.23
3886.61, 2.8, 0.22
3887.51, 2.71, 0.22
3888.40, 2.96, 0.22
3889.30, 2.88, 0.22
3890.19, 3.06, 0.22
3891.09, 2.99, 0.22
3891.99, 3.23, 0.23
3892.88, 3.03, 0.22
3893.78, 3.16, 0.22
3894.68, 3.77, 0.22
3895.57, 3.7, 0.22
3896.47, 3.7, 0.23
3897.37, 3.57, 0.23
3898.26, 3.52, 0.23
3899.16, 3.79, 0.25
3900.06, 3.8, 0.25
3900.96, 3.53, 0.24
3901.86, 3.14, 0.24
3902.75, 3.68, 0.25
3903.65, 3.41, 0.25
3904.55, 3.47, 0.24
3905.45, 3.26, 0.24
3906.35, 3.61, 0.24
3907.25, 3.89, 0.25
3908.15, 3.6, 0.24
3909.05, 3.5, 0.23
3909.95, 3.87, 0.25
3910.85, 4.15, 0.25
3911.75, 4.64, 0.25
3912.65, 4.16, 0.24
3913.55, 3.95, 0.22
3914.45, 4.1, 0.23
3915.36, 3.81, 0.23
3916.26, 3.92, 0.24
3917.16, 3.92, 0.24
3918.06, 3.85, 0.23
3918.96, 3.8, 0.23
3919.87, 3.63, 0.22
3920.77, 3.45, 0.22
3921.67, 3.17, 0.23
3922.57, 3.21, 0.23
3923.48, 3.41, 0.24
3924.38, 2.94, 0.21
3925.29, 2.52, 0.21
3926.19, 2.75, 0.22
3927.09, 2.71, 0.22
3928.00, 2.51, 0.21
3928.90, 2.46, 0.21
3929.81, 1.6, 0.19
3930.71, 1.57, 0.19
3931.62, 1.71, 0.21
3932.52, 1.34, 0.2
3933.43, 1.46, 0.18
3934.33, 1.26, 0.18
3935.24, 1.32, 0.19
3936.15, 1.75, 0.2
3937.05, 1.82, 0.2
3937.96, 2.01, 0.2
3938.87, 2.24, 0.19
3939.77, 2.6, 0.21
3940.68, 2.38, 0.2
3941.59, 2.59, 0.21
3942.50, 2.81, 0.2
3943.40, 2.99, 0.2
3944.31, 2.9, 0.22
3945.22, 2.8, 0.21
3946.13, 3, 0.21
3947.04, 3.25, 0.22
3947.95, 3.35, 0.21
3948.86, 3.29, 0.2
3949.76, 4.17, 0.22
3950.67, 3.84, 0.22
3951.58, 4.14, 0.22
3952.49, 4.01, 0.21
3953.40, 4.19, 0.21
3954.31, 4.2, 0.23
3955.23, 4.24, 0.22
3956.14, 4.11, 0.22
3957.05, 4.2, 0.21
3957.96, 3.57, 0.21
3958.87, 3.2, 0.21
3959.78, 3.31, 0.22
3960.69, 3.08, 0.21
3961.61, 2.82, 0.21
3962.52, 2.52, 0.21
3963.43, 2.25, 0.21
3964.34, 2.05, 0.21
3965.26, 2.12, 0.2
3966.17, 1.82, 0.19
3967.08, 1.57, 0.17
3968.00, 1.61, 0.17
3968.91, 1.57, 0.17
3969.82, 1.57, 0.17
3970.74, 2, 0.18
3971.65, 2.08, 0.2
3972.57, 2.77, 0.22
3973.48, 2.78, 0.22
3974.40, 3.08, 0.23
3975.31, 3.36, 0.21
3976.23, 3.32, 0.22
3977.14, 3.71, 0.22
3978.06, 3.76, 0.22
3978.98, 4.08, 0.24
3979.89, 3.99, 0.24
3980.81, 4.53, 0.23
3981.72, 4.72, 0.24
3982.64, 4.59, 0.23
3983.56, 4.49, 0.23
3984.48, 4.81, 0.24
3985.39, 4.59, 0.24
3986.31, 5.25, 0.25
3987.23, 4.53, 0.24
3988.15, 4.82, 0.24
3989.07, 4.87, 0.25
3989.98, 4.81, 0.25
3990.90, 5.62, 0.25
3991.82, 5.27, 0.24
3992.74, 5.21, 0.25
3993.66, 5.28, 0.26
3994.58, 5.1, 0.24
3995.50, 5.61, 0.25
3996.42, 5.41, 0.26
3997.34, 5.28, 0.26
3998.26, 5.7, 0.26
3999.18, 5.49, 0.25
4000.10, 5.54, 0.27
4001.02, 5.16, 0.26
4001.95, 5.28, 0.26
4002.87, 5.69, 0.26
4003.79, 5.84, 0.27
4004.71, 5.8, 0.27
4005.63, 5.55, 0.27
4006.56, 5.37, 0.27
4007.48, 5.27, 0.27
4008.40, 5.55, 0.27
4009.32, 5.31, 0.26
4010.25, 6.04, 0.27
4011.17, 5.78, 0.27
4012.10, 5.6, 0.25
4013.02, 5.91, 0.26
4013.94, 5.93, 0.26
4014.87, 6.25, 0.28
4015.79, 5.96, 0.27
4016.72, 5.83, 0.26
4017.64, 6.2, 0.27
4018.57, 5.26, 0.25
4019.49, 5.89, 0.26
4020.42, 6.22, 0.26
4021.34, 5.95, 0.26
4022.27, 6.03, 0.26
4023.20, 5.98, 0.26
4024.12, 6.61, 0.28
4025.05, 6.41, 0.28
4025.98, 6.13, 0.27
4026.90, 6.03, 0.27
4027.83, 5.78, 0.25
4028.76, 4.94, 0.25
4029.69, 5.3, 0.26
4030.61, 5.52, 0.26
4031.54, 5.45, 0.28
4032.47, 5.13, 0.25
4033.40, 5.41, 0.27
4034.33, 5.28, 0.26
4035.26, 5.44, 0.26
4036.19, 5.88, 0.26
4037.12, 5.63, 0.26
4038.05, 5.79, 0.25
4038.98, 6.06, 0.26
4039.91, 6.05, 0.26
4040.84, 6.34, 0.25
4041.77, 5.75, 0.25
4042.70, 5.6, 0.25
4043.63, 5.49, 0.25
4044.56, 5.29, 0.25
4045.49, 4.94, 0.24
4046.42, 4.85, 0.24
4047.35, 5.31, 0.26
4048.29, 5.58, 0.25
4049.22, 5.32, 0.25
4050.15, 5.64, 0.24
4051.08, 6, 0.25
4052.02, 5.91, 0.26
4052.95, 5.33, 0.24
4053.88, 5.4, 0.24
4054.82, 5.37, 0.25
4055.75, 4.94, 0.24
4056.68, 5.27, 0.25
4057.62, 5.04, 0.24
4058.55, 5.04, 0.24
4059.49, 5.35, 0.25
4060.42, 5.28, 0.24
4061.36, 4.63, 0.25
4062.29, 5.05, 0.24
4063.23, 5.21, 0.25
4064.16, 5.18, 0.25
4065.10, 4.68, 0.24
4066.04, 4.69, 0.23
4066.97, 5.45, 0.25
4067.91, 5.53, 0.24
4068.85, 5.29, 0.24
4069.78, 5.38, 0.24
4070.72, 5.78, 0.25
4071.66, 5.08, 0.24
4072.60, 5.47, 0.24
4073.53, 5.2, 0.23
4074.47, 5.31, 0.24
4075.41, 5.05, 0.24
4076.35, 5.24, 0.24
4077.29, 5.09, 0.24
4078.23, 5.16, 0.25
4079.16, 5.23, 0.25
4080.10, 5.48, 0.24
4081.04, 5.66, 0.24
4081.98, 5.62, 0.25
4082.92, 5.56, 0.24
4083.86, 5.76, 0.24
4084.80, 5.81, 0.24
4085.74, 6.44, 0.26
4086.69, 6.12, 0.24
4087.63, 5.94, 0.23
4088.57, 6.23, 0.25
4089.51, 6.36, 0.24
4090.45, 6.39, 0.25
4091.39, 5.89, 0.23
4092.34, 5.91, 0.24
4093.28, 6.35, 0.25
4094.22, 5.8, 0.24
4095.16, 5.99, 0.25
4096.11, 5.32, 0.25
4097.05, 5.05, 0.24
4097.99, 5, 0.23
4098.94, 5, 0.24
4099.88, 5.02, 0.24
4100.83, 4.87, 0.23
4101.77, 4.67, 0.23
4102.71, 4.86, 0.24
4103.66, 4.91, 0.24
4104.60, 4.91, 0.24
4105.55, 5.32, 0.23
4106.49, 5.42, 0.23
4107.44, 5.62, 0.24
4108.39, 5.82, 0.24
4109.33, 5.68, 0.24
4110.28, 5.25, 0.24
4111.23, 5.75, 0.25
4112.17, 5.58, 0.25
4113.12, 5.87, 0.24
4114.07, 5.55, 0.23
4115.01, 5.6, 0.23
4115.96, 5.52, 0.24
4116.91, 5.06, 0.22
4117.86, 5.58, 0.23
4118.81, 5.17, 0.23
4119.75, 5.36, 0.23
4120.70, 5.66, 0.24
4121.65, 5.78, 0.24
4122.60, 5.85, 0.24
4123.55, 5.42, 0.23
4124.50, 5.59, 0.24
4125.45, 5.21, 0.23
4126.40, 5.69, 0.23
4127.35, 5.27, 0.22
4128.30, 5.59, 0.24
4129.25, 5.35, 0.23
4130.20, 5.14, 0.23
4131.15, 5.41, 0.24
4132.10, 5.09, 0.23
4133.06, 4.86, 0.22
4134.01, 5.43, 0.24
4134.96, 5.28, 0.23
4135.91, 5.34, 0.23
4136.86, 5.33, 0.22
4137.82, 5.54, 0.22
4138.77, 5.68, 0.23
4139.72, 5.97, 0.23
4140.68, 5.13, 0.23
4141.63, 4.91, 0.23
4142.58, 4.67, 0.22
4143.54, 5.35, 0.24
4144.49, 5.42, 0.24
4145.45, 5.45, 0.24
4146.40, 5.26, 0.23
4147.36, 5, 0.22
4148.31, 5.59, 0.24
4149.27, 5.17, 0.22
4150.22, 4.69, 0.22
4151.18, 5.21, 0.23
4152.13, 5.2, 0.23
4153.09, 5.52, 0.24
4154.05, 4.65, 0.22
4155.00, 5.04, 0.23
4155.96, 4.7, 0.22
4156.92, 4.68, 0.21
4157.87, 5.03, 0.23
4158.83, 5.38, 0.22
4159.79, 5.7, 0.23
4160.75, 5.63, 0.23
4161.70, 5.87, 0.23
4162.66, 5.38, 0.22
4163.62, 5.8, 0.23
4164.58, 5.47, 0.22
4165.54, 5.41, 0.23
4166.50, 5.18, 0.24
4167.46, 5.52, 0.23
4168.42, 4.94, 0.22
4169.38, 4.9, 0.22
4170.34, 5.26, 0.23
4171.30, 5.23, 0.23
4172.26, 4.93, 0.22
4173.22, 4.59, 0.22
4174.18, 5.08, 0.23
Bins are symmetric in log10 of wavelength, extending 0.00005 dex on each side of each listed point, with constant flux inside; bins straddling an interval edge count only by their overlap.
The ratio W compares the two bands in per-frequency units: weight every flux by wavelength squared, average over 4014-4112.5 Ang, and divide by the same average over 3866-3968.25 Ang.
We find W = 2.0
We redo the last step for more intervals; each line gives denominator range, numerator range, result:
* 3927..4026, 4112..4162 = 1.43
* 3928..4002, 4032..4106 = 1.66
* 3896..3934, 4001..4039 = 1.84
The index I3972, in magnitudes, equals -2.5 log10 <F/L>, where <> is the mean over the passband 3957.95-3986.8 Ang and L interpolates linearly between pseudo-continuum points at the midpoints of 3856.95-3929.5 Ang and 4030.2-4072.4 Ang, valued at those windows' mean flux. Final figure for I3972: 0.32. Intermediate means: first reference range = 3.05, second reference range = 5.39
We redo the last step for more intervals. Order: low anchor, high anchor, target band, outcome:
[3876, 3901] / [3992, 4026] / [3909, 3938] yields 0.269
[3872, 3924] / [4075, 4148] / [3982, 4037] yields -0.239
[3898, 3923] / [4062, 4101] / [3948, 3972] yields 0.370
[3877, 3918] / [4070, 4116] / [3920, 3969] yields 0.372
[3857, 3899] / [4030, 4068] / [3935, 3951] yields 0.340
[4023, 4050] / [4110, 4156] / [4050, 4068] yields 0.066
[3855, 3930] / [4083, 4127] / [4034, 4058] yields -0.141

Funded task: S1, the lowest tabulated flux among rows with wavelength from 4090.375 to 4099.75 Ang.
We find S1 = 5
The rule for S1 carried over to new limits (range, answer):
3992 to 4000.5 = 5.1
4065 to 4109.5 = 4.67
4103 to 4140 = 4.86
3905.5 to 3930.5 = 1.6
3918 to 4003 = 1.26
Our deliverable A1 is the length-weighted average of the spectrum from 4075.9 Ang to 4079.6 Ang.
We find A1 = 5.19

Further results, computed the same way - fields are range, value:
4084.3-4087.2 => 6.1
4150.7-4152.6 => 5.22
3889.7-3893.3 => 3.08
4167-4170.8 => 5.15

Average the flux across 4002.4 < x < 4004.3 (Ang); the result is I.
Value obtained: 5.78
